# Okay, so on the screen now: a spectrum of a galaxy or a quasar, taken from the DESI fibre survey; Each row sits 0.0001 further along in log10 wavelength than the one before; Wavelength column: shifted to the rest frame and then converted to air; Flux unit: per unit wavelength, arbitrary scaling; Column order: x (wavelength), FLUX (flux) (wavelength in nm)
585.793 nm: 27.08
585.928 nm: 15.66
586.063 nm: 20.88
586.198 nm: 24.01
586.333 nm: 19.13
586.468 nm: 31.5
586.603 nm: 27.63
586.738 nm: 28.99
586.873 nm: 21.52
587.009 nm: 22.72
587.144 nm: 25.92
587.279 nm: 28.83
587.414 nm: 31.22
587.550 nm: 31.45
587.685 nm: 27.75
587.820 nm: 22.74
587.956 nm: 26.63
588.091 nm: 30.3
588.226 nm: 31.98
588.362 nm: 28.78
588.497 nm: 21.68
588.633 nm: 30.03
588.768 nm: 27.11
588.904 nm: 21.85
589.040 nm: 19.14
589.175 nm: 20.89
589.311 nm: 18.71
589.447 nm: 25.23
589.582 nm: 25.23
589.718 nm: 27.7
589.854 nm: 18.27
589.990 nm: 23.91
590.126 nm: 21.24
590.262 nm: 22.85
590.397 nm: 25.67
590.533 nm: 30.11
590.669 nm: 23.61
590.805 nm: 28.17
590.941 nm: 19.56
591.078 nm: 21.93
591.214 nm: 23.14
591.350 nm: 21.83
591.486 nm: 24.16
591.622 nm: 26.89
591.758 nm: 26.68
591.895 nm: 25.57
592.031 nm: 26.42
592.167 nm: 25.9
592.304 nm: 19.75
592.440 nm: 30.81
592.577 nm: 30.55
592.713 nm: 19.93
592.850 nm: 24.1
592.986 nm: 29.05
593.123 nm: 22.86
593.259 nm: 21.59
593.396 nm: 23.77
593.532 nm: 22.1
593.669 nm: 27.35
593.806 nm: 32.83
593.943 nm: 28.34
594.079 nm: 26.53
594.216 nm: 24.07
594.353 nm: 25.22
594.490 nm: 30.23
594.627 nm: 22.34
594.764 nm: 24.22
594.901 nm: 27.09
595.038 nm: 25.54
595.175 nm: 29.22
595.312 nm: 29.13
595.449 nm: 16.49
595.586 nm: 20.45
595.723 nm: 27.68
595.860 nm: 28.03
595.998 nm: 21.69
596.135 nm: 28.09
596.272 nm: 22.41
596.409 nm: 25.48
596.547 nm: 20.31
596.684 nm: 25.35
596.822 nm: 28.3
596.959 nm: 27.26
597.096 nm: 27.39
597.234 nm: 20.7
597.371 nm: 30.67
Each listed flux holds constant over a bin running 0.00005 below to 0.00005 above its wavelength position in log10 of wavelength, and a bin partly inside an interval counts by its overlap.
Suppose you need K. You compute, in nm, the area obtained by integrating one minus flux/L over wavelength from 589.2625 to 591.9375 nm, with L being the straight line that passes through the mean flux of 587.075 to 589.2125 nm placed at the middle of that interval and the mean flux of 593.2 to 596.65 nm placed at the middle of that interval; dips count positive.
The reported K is 0.217 nm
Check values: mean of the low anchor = 26.7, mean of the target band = 24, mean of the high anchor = 25.2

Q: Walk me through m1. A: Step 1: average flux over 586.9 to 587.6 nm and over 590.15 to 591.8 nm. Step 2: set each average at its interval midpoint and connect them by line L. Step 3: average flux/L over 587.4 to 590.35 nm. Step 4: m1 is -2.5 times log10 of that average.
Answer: 0.05 mag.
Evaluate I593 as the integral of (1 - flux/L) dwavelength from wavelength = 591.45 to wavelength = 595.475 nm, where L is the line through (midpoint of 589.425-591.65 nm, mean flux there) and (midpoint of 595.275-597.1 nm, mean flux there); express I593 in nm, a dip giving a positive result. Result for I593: -0.22 nm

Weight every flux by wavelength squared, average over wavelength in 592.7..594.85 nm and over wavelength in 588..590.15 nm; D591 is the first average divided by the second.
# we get 1.05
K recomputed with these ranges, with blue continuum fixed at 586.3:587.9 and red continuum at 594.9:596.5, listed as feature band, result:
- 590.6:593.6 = 0.14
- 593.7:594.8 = -0.07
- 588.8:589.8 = 0.13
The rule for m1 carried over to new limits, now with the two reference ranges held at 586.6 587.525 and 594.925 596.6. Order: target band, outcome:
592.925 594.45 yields -0.03 mag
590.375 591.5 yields 0.07 mag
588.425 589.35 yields 0.15 mag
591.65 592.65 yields -0.04 mag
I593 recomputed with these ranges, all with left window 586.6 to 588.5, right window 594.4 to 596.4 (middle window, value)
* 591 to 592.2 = 0.07 nm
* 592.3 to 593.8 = 0.03 nm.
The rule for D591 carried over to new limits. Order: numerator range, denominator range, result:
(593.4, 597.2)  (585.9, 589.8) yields 1.03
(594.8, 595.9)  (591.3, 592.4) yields 1.03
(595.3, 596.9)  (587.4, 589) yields 0.91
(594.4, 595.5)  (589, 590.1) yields 1.17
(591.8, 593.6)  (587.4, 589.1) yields 0.94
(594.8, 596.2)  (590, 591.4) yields 1.08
